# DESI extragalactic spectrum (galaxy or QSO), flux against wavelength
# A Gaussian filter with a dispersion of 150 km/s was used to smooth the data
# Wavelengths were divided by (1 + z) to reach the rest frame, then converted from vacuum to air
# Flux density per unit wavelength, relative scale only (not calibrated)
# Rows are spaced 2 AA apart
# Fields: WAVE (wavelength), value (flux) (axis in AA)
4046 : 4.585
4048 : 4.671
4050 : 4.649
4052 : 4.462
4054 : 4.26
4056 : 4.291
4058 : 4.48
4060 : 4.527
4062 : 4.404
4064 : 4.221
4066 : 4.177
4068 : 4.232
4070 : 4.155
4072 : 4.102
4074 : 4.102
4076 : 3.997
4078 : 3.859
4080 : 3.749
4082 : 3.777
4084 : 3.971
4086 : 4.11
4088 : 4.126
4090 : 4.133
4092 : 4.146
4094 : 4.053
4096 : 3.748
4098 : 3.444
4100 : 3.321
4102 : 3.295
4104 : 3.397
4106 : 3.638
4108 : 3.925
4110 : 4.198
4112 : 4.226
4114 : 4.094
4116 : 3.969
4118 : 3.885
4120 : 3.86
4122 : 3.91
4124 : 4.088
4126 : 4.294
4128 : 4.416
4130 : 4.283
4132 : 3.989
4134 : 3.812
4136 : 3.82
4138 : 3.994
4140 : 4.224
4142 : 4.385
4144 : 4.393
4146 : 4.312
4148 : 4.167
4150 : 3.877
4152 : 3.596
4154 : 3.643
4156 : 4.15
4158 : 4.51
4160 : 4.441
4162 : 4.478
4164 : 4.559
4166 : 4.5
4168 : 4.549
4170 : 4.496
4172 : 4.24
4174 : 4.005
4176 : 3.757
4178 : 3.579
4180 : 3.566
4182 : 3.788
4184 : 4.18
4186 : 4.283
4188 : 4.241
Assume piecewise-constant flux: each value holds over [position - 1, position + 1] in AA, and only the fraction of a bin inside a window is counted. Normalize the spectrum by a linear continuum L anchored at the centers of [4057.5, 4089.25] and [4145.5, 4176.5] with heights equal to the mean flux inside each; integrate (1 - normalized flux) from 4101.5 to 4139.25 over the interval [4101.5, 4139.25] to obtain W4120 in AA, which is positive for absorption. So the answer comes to 1.86 AA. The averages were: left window 4.12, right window 4.21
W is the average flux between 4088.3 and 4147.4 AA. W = 3.98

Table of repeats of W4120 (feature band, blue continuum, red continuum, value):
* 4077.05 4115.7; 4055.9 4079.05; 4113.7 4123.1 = 1.9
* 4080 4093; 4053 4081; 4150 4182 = 0.5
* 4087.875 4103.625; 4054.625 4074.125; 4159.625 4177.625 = 2.0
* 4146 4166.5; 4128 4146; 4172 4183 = -1.1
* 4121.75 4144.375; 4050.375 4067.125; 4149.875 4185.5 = 0.3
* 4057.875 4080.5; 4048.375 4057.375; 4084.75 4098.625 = 0.4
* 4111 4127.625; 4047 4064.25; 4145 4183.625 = 0.8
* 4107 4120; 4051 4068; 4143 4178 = 0.7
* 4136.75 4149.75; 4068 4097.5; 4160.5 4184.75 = -0.4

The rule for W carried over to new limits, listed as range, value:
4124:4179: 4.16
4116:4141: 4.04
